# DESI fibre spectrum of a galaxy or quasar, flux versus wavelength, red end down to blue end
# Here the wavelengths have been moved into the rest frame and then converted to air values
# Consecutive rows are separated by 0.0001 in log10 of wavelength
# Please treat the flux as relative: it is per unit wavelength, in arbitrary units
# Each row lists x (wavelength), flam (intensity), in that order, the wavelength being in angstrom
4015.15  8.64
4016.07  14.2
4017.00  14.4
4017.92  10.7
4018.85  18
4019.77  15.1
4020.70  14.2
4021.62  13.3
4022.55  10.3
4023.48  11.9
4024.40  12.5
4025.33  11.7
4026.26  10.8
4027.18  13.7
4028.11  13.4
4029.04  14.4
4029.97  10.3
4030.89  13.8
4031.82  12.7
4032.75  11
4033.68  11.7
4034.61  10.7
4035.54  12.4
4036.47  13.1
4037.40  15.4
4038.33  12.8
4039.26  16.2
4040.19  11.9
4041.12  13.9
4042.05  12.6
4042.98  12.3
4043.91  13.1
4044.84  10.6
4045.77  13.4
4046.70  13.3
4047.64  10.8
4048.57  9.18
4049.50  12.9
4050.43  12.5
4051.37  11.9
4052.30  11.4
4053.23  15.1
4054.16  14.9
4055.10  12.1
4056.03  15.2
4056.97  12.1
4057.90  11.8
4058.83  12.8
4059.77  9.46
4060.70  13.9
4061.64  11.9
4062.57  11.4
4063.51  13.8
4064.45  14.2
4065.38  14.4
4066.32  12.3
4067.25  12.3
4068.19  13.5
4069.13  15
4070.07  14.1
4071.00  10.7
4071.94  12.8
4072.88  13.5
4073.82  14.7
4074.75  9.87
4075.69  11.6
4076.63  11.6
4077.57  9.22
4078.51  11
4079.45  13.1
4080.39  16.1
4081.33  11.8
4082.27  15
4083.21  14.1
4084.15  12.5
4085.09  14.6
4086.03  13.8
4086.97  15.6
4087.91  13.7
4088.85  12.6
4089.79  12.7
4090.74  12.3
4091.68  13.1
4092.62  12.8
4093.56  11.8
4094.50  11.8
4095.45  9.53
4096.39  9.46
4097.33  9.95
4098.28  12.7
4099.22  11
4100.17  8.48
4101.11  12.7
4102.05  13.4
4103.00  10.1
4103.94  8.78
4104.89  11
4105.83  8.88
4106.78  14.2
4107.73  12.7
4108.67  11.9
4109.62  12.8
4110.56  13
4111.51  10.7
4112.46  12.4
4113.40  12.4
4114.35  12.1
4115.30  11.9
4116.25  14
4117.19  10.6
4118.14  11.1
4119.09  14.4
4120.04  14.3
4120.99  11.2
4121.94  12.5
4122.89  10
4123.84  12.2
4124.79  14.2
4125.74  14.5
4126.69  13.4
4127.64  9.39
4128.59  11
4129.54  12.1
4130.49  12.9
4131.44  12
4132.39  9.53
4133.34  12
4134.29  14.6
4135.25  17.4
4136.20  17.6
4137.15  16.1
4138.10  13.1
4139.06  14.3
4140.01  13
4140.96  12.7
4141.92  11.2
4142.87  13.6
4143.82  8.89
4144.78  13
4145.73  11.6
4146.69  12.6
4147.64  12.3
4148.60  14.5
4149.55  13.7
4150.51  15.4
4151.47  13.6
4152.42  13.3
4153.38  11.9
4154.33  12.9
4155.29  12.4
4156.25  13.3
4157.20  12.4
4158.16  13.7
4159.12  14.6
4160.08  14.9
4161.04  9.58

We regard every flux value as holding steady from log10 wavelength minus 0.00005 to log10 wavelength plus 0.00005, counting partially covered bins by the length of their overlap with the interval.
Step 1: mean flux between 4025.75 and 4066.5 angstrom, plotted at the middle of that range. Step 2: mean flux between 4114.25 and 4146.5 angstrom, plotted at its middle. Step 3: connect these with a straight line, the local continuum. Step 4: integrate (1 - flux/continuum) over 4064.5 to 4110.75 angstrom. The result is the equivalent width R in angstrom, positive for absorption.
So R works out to 1.3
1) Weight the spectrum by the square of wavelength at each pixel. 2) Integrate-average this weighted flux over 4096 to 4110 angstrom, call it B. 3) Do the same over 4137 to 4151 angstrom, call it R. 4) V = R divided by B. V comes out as 1.18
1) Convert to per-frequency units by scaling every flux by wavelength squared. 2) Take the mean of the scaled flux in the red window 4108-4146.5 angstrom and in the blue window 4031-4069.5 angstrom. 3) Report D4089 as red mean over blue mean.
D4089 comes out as 1.0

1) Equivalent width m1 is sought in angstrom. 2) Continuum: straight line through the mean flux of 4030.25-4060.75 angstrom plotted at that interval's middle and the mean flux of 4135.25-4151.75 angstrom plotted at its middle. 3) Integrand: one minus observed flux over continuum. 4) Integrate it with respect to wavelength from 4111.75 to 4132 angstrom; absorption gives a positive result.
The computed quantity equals 1.53 angstrom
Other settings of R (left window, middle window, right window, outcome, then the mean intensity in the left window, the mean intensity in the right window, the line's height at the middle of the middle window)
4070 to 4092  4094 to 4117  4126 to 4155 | 2.6 angstrom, 12.9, 13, 12.9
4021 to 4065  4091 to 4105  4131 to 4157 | 1.9 angstrom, 12.6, 13.2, 12.9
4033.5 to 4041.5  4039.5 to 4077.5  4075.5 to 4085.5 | 1.1 angstrom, 13.2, 12.8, 13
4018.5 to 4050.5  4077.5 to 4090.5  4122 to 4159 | -0.5 angstrom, 12.7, 13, 12.8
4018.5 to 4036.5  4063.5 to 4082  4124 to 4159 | 0.1 angstrom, 12.7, 13.1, 12.9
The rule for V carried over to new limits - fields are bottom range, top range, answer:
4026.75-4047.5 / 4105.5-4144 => 1.03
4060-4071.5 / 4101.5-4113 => 0.91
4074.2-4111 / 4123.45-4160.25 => 1.11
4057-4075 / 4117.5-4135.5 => 1.01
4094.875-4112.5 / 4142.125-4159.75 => 1.18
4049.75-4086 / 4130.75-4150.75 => 1.07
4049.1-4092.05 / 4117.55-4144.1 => 1.02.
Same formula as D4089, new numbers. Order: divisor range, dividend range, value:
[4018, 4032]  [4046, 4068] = 0.98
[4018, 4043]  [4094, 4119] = 0.92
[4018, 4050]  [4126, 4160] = 1.08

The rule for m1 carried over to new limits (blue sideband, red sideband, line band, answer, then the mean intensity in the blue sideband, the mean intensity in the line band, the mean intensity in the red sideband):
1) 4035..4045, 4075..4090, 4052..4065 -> 0.2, 13.2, 12.9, 13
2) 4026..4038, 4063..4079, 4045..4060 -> 0.2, 12.6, 12.4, 12.6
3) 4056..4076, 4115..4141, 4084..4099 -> 0.5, 12.7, 12.4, 12.9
